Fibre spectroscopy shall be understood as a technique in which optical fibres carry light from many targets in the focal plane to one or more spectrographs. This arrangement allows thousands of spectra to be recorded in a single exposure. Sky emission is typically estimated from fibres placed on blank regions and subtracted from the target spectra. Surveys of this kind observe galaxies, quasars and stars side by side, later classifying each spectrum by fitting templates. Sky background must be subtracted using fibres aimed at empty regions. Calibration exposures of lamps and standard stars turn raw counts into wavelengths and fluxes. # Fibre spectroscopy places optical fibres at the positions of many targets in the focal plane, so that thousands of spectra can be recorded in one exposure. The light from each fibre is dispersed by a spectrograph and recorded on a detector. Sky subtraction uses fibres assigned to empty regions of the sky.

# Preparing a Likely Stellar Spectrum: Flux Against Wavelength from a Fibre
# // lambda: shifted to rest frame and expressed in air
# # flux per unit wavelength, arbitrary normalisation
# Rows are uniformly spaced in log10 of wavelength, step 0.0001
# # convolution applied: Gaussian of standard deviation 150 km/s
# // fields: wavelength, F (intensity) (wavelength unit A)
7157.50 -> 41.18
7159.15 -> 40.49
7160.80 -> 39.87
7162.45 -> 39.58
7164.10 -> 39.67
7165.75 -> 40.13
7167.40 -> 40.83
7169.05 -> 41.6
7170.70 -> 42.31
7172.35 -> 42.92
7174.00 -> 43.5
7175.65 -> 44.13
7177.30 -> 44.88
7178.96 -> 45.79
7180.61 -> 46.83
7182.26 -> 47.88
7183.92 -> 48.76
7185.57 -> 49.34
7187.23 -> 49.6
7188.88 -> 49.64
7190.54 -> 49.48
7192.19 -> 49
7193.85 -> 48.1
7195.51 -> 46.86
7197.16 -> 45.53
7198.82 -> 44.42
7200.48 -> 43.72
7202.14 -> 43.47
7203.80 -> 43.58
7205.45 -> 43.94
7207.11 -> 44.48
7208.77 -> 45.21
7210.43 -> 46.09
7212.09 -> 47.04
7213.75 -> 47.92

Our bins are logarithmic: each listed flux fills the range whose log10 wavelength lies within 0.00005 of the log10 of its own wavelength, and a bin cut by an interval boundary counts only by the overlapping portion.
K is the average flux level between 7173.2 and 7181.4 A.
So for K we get 45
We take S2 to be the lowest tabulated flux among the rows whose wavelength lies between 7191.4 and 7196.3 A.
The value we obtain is 46.86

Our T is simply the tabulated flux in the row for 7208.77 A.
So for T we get 45.21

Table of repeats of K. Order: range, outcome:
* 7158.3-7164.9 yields 39.9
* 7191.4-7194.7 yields 48.4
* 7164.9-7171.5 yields 41.2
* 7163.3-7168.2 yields 40.2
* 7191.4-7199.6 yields 46.8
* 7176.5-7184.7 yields 46.8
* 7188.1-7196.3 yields 48.6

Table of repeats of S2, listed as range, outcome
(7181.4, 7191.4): 47.88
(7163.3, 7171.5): 39.67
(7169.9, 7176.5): 42.31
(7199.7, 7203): 43.47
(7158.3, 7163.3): 39.58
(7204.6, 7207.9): 43.94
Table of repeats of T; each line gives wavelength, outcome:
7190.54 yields 49.48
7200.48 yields 43.72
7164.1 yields 39.67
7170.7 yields 42.31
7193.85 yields 48.1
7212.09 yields 47.04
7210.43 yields 46.09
